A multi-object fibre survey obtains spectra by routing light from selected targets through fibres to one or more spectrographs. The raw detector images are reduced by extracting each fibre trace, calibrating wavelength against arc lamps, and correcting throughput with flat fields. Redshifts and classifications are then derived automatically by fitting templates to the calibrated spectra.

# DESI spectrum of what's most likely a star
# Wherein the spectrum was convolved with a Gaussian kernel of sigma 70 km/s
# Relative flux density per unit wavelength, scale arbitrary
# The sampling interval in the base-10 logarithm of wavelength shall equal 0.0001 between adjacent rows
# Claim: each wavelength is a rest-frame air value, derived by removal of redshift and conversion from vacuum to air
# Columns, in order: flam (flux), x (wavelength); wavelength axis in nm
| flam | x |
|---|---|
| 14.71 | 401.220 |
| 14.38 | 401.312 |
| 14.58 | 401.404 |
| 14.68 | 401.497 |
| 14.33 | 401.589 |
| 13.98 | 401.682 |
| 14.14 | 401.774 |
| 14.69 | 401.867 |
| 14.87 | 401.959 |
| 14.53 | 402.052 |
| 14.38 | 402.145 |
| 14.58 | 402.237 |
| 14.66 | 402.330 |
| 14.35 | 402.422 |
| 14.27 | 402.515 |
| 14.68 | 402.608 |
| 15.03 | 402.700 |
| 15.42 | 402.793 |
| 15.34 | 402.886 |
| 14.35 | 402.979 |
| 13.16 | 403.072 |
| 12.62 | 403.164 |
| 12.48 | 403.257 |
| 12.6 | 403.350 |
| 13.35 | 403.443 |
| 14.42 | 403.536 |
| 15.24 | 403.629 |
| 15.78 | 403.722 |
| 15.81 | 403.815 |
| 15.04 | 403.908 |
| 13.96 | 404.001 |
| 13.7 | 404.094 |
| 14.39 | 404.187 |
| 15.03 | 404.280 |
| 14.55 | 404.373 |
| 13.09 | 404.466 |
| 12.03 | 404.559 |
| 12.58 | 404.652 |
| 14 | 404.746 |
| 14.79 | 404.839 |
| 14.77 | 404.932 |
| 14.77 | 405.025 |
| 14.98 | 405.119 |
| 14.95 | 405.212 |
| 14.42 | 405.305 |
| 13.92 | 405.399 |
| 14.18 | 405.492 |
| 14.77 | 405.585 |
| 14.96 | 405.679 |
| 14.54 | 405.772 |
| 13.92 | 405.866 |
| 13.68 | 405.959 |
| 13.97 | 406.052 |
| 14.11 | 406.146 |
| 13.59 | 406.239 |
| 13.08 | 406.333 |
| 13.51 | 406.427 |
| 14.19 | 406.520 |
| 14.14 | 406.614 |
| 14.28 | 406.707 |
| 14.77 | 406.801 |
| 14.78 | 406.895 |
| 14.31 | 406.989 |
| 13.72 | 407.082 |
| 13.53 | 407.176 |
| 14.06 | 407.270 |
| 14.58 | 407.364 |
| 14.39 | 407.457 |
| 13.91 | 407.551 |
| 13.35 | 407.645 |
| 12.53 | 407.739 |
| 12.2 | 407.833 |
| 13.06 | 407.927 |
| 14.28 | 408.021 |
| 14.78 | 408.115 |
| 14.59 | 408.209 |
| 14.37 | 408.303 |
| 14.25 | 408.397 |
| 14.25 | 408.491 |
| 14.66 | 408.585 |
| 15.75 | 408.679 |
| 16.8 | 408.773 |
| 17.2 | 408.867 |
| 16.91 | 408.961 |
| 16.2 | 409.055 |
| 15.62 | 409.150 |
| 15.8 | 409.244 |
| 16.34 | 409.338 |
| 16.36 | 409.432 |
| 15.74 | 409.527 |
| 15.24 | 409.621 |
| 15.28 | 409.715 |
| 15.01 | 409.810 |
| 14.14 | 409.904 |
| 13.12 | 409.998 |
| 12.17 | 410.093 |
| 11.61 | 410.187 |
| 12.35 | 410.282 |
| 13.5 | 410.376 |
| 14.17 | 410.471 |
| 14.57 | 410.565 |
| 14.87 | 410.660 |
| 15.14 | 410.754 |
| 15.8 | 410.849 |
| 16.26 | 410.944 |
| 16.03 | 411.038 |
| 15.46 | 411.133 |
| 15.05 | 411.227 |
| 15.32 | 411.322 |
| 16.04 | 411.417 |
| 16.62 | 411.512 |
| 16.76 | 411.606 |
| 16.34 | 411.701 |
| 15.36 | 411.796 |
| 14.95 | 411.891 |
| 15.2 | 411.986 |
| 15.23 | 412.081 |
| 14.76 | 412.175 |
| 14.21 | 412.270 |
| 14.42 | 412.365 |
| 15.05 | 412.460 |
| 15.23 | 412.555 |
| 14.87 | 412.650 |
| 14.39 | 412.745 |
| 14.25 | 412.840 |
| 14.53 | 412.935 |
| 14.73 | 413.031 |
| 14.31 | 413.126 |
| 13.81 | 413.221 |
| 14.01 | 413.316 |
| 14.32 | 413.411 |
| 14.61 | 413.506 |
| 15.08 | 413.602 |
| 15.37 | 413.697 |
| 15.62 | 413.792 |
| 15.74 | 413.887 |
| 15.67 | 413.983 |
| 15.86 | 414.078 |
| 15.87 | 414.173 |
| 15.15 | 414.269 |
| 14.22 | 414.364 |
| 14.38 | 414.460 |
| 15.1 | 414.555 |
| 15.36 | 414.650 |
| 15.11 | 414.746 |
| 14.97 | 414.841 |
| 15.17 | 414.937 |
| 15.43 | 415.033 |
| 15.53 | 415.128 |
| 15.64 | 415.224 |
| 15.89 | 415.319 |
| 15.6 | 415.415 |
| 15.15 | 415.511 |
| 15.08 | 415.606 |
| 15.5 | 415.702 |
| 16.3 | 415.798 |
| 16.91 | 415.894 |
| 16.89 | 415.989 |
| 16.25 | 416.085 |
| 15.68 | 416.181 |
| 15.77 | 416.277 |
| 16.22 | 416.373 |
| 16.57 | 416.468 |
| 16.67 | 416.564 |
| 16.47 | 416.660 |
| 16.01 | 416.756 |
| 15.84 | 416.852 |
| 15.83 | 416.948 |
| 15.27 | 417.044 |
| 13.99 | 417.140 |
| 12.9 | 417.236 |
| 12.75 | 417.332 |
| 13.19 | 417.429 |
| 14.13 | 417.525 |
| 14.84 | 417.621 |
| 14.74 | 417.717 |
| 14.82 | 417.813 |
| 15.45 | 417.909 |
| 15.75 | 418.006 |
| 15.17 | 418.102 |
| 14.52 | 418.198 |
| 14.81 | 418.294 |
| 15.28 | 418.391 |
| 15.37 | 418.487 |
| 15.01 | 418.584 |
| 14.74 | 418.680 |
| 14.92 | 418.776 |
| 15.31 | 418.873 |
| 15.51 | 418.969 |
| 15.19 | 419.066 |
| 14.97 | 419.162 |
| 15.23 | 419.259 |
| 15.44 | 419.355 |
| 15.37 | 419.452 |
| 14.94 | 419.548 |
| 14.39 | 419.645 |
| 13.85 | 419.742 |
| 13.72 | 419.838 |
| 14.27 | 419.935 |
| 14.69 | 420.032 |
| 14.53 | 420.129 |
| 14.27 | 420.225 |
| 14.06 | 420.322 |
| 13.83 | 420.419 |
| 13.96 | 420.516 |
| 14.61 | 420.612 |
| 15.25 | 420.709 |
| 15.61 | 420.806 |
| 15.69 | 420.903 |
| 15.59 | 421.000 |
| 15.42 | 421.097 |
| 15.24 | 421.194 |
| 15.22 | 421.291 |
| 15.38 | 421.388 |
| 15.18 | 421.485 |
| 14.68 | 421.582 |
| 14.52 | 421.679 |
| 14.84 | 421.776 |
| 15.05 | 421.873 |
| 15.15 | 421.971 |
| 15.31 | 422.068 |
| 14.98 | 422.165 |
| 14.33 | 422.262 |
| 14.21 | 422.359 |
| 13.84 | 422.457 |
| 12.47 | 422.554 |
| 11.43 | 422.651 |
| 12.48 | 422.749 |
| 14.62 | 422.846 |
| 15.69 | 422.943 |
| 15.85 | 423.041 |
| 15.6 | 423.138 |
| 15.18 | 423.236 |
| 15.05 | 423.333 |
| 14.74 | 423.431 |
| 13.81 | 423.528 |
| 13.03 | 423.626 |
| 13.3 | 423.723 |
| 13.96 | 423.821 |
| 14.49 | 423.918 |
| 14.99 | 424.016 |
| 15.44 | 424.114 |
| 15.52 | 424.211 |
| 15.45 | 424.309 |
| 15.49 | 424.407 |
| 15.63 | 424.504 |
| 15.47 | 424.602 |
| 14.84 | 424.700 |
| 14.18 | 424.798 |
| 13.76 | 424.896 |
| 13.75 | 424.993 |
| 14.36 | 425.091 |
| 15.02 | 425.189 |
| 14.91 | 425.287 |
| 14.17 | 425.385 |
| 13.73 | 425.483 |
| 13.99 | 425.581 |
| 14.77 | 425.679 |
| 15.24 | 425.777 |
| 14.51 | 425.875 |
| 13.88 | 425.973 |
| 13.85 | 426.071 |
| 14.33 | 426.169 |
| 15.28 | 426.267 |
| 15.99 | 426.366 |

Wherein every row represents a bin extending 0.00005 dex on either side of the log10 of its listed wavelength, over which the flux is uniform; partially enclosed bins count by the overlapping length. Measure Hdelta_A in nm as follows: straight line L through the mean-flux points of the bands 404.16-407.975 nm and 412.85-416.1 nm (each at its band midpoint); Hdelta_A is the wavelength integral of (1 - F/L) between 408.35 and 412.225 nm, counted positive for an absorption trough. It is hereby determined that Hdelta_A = -0.15 nm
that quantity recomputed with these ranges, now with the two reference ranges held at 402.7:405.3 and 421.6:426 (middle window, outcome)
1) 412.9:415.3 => -0.112 nm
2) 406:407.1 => 0.016 nm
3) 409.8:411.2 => 0.004 nm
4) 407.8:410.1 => -0.120 nm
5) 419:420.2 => -0.022 nm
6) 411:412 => -0.100 nm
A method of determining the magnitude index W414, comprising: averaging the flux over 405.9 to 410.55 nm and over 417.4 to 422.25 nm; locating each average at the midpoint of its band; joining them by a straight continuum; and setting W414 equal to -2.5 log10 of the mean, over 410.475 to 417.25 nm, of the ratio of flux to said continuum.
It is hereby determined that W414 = -0.05 mag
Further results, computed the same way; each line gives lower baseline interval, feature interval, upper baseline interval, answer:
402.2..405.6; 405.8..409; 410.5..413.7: 0.03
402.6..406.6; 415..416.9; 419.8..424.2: -0.11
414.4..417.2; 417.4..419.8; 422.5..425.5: 0.02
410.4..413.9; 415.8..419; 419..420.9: -0.03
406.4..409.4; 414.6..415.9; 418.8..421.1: -0.05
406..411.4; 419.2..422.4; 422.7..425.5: -0.01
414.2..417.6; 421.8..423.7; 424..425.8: 0.04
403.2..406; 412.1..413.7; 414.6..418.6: 0.03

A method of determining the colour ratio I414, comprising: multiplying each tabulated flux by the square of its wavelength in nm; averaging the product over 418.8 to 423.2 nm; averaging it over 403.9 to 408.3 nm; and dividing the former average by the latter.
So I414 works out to 1.12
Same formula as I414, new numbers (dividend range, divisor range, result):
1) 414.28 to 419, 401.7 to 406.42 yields 1.14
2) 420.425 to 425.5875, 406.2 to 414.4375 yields 1.05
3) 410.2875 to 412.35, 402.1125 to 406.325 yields 1.11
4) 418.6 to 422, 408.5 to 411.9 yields 1.03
